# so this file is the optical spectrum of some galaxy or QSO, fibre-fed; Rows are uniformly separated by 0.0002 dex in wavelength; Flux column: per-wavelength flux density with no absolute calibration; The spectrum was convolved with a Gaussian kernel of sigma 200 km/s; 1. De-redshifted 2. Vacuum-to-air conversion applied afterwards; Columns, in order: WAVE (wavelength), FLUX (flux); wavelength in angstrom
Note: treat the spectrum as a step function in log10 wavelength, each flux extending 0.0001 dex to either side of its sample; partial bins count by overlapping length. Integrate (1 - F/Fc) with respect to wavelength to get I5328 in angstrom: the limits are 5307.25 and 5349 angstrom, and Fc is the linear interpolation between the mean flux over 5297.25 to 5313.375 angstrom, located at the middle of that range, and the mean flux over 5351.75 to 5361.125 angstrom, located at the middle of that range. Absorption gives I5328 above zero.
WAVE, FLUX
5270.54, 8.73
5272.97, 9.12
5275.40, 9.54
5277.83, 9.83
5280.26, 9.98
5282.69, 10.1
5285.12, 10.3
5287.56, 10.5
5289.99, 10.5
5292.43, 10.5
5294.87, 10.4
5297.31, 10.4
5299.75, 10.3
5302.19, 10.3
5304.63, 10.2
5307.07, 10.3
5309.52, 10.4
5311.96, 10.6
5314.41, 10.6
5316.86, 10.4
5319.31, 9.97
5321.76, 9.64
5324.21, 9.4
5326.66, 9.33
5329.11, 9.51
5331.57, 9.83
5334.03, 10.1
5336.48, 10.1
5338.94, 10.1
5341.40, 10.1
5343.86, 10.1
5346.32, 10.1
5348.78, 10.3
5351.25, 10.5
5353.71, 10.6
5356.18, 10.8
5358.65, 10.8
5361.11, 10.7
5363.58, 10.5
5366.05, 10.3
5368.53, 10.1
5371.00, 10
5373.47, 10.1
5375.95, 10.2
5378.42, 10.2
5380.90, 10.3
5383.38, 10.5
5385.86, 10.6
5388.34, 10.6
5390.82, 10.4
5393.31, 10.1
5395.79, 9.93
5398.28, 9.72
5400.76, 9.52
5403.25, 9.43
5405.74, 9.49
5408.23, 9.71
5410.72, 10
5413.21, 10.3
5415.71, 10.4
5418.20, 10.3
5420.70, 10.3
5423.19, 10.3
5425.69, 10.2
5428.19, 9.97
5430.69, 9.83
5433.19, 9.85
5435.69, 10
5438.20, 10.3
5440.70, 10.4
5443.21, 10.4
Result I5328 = 1.9 angstrom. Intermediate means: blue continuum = 10.4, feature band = 10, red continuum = 10.7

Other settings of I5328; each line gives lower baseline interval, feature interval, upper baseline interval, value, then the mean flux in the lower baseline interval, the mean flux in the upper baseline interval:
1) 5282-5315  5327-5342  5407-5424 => 0.6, 10.4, 10.2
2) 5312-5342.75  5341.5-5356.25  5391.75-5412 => -0.7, 9.95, 9.75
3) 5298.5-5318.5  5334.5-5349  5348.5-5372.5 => 0.4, 10.4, 10.5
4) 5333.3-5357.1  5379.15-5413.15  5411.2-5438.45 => 0.5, 10.3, 10.1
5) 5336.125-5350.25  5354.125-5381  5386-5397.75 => -0.5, 10.1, 10.3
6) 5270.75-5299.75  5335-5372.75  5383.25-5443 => -1.0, 10.1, 10.1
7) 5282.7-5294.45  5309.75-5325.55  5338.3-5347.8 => 0.2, 10.4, 10.1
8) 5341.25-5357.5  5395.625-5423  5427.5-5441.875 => 0.6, 10.4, 10.1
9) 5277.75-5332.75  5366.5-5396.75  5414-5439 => -0.3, 10.1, 10.1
